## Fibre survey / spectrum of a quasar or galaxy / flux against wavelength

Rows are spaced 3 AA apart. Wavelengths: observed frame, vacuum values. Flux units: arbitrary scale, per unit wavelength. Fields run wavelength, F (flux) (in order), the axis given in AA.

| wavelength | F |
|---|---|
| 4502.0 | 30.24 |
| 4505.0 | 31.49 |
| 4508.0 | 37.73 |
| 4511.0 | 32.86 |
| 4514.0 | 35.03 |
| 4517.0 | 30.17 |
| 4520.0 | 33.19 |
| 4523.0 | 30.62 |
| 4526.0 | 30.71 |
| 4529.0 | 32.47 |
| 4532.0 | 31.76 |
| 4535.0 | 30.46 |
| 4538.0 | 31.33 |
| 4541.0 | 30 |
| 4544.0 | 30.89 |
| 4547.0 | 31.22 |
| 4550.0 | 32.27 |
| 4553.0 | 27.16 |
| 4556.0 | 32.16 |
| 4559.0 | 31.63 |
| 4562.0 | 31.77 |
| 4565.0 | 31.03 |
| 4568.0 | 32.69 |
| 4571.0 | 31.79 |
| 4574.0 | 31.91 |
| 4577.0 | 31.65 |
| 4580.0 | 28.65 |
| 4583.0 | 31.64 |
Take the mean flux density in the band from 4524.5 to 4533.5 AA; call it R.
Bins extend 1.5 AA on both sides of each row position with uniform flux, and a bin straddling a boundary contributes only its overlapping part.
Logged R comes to 31.6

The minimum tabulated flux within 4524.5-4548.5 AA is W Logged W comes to 30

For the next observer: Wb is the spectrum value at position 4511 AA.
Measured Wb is 32.86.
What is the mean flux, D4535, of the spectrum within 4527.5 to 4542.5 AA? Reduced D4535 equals 31.2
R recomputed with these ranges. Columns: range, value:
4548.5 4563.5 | 31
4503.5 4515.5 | 34.3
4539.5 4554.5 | 30.3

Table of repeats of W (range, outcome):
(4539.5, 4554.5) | 27.16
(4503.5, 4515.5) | 31.49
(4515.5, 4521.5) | 30.17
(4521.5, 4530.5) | 30.62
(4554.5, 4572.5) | 31.03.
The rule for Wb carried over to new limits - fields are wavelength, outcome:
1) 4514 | 35.03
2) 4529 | 32.47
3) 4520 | 33.19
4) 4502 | 30.24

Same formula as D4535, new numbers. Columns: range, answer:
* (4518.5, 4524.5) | 31.9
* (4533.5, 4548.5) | 30.8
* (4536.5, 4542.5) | 30.7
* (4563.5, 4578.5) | 31.8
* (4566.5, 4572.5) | 32.2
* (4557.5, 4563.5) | 31.7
